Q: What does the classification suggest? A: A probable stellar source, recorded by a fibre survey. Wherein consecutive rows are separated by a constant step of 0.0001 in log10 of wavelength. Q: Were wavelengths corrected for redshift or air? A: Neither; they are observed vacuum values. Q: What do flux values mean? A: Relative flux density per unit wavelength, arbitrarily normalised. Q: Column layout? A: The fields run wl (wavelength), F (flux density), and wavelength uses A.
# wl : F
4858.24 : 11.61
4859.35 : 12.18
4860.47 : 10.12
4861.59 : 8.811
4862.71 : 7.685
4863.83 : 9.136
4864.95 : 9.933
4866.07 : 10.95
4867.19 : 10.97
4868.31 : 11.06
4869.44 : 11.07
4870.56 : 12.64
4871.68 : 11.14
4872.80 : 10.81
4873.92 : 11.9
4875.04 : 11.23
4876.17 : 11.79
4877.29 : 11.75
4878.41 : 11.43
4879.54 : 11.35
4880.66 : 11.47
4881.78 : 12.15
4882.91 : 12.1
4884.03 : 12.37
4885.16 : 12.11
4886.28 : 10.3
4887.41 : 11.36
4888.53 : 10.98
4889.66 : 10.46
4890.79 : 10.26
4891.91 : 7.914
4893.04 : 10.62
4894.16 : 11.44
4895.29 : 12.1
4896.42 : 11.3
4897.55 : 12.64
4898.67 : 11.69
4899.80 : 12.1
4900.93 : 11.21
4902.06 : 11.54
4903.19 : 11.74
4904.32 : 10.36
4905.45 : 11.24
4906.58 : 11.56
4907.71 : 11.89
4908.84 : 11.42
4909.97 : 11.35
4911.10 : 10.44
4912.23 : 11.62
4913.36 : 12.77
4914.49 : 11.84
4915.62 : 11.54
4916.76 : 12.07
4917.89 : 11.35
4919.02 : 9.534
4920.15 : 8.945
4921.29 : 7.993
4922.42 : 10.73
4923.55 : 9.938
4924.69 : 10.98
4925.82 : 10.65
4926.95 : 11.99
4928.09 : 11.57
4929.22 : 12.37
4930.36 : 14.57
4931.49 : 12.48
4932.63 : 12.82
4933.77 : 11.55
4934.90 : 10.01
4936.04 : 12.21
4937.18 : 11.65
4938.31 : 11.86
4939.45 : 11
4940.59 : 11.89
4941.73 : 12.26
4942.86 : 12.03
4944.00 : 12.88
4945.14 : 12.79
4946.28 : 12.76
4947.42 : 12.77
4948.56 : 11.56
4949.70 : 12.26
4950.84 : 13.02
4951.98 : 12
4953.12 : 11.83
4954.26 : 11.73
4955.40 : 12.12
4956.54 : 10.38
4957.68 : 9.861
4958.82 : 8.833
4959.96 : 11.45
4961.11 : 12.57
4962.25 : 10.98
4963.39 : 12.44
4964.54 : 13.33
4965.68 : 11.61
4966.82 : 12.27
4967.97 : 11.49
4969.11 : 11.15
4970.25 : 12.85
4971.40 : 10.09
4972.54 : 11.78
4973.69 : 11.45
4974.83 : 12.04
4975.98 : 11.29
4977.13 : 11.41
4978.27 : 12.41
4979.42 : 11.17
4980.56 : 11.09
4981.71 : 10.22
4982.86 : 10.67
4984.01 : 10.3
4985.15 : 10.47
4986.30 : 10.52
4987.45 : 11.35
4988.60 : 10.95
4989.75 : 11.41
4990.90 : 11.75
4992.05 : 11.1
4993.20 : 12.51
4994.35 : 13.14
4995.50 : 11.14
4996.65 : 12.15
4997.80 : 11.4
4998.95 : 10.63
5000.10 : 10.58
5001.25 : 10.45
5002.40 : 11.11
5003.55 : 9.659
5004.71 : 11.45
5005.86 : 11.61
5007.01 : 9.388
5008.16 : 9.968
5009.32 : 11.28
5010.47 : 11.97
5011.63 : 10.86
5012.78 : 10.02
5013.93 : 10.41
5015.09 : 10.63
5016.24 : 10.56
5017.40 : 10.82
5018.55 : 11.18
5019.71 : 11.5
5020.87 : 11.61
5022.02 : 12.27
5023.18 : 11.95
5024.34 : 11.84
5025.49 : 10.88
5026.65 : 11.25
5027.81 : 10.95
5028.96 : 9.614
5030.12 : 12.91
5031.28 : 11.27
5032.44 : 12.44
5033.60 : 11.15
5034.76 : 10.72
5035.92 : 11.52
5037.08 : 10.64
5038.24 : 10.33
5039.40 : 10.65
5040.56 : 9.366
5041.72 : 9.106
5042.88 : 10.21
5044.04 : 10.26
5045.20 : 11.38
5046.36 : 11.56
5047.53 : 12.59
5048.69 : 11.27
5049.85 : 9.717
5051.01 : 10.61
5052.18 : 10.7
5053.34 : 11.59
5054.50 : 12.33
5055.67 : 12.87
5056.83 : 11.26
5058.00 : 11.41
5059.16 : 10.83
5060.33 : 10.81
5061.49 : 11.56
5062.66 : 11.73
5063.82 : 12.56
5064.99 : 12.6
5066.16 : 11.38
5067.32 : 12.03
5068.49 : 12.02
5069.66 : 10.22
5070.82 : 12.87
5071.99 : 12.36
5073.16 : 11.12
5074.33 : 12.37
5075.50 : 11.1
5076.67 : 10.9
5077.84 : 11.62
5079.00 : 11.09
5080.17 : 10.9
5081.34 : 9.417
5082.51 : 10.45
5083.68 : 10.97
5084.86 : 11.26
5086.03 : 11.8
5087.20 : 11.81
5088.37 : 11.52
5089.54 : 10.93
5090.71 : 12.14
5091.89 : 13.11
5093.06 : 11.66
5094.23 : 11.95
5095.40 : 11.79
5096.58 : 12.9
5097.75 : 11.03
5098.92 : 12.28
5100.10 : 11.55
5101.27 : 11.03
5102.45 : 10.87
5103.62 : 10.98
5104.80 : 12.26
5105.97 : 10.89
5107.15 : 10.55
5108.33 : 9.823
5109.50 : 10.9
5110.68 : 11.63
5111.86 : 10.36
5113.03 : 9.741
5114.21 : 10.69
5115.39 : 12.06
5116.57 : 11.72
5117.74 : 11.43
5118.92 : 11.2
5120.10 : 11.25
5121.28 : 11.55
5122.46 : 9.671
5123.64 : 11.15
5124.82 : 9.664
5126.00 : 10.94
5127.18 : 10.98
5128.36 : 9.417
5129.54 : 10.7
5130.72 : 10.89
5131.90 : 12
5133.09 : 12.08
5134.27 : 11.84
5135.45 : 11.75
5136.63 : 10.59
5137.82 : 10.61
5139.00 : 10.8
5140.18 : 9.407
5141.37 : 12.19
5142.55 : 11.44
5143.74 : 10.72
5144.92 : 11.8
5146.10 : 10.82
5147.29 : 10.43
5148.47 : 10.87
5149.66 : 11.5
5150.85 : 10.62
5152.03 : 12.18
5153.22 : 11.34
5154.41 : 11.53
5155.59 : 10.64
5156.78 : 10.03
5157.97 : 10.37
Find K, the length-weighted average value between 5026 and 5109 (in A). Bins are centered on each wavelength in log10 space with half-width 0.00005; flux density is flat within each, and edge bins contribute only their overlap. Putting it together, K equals 11.3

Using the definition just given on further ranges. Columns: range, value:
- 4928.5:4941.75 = 12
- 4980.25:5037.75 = 11.1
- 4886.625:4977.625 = 11.5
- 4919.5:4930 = 10.6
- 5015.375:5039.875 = 11.2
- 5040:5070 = 11.2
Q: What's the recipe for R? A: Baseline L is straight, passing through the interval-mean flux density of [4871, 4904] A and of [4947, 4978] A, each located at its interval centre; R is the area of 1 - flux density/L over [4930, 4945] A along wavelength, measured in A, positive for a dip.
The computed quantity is -0.68 A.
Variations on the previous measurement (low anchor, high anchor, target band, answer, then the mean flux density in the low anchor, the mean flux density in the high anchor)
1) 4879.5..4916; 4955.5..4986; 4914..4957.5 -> -1.1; 11.4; 11.3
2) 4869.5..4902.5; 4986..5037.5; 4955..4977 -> -0.4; 11.4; 11.2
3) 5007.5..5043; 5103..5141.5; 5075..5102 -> -1.2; 11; 10.9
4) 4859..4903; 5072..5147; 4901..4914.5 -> -0.4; 11.1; 11.2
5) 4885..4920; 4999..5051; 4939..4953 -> -1.5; 11.2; 10.9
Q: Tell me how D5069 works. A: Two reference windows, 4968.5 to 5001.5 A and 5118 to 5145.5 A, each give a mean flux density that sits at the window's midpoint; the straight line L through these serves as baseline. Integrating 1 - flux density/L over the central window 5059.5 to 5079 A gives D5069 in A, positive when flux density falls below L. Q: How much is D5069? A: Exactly -0.97 A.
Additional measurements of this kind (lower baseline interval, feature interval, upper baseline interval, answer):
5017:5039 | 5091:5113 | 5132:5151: -0.4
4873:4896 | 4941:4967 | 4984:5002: -1.5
